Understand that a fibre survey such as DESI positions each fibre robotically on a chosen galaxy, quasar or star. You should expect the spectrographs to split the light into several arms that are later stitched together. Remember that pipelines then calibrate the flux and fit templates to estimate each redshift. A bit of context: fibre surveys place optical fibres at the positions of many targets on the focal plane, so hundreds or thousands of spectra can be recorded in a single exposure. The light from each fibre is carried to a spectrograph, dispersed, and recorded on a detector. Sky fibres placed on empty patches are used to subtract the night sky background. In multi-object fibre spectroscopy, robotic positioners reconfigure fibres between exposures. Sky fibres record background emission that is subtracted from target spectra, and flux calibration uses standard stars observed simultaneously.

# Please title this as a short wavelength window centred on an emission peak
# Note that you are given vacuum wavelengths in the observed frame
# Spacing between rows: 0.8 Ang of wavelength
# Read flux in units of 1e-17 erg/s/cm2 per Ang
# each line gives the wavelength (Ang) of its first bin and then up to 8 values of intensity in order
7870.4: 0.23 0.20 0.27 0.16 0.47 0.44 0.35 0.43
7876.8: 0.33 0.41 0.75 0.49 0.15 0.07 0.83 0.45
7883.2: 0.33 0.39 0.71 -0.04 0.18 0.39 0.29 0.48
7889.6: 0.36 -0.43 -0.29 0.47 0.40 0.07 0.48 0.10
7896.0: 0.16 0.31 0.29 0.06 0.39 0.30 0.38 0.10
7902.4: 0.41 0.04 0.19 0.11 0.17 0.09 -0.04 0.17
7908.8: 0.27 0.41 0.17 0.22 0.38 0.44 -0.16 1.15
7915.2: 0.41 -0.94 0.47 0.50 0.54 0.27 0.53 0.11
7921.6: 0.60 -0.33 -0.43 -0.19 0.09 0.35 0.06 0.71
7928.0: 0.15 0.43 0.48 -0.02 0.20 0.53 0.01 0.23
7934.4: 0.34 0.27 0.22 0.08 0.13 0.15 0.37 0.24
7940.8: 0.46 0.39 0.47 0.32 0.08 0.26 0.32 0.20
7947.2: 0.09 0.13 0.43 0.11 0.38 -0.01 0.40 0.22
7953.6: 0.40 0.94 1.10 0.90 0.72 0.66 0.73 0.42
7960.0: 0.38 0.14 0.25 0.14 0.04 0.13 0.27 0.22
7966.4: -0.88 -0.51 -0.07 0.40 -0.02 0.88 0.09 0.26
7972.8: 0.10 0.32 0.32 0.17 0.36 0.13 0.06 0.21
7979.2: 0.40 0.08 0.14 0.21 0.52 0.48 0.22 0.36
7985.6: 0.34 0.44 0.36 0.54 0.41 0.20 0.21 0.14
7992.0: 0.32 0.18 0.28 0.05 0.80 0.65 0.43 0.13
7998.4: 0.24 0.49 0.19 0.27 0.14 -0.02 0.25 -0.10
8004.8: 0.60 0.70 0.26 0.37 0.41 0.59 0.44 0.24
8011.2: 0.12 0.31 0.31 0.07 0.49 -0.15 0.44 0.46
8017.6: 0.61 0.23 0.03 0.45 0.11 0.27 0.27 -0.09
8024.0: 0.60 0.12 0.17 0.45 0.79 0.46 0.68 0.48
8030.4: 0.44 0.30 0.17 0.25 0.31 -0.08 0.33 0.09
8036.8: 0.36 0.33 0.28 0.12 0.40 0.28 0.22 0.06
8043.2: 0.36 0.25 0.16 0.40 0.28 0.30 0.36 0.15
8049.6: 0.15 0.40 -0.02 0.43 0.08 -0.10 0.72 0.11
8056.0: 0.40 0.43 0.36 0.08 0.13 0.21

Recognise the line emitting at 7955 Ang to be H-gamma 4340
